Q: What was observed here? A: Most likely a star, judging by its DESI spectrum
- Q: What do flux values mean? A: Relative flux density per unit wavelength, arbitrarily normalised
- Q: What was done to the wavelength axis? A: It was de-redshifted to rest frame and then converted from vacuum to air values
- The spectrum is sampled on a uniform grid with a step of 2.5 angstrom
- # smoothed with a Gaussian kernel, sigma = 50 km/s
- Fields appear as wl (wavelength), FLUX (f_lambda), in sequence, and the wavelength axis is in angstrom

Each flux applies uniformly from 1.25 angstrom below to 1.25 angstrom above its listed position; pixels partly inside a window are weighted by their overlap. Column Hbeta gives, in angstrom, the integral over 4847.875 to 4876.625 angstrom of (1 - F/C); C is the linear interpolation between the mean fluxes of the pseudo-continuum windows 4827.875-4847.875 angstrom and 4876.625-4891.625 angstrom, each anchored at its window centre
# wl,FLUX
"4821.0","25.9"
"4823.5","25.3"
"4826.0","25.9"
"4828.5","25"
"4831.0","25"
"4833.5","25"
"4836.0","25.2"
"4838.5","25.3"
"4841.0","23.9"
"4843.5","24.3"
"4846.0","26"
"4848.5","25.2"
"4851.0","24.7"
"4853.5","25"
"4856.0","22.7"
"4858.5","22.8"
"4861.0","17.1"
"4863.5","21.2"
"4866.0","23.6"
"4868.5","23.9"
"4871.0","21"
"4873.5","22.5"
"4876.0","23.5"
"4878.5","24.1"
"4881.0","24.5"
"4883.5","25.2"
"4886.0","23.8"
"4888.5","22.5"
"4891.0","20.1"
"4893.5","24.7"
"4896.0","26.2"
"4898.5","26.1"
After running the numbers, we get 1.8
